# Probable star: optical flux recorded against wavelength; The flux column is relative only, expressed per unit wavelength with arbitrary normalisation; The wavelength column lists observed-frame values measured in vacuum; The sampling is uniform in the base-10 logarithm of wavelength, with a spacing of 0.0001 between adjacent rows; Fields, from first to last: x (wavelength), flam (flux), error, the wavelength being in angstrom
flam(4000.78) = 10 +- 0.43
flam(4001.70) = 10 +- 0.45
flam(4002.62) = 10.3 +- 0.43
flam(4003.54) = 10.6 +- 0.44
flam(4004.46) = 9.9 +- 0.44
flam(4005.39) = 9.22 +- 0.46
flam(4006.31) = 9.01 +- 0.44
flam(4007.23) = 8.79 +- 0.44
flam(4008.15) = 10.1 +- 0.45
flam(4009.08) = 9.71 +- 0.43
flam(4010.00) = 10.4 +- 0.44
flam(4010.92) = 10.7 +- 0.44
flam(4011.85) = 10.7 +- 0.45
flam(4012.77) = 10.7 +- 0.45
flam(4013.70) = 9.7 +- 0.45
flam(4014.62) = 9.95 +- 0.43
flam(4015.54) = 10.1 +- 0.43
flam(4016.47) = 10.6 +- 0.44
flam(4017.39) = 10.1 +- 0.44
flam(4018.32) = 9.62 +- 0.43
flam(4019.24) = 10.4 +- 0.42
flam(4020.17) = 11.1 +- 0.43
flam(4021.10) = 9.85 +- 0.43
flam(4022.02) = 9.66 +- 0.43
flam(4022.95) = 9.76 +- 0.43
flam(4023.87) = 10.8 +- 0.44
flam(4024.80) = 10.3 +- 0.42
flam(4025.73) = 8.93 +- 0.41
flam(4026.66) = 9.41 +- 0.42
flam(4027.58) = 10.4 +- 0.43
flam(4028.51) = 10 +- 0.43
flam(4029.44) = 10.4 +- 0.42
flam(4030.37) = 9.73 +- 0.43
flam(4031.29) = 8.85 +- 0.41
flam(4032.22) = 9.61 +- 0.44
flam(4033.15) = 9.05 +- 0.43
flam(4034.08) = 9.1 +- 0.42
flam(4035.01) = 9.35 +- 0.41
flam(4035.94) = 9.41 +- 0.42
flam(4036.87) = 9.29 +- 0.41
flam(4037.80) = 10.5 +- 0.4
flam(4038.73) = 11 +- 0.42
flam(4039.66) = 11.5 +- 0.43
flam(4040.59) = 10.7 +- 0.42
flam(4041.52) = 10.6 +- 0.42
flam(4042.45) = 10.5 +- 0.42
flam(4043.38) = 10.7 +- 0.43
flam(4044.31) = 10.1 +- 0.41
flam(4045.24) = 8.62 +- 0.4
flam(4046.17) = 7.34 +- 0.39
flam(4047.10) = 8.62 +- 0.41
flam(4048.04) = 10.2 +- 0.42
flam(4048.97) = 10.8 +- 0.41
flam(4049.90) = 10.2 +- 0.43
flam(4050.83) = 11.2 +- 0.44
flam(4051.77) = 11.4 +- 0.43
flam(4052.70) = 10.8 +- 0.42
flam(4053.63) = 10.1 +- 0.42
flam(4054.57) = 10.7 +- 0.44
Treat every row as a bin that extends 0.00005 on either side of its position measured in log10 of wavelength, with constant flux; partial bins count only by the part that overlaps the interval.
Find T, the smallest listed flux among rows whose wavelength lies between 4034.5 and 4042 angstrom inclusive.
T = 9.29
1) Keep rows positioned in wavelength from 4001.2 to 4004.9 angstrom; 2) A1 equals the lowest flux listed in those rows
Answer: 9.9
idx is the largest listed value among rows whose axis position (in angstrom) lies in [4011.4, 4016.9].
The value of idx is 10.7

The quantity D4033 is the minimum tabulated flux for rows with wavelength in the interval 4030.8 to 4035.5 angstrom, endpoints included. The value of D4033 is 8.85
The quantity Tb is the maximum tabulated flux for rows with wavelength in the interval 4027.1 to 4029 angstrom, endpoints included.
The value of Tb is 10.4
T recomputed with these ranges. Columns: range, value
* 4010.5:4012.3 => 10.7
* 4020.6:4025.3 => 9.66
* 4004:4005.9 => 9.22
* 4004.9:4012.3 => 8.79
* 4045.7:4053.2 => 7.34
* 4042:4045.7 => 8.62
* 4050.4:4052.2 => 11.2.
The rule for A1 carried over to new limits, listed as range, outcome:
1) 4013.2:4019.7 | 9.62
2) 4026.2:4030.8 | 9.41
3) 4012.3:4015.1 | 9.7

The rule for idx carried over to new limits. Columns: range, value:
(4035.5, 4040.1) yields 11.5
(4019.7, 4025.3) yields 11.1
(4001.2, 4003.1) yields 10.3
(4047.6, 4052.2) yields 11.4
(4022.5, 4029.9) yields 10.8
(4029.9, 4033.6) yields 9.73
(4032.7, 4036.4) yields 9.41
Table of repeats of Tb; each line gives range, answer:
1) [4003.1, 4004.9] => 10.6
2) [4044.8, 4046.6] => 8.62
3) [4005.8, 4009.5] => 10.1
